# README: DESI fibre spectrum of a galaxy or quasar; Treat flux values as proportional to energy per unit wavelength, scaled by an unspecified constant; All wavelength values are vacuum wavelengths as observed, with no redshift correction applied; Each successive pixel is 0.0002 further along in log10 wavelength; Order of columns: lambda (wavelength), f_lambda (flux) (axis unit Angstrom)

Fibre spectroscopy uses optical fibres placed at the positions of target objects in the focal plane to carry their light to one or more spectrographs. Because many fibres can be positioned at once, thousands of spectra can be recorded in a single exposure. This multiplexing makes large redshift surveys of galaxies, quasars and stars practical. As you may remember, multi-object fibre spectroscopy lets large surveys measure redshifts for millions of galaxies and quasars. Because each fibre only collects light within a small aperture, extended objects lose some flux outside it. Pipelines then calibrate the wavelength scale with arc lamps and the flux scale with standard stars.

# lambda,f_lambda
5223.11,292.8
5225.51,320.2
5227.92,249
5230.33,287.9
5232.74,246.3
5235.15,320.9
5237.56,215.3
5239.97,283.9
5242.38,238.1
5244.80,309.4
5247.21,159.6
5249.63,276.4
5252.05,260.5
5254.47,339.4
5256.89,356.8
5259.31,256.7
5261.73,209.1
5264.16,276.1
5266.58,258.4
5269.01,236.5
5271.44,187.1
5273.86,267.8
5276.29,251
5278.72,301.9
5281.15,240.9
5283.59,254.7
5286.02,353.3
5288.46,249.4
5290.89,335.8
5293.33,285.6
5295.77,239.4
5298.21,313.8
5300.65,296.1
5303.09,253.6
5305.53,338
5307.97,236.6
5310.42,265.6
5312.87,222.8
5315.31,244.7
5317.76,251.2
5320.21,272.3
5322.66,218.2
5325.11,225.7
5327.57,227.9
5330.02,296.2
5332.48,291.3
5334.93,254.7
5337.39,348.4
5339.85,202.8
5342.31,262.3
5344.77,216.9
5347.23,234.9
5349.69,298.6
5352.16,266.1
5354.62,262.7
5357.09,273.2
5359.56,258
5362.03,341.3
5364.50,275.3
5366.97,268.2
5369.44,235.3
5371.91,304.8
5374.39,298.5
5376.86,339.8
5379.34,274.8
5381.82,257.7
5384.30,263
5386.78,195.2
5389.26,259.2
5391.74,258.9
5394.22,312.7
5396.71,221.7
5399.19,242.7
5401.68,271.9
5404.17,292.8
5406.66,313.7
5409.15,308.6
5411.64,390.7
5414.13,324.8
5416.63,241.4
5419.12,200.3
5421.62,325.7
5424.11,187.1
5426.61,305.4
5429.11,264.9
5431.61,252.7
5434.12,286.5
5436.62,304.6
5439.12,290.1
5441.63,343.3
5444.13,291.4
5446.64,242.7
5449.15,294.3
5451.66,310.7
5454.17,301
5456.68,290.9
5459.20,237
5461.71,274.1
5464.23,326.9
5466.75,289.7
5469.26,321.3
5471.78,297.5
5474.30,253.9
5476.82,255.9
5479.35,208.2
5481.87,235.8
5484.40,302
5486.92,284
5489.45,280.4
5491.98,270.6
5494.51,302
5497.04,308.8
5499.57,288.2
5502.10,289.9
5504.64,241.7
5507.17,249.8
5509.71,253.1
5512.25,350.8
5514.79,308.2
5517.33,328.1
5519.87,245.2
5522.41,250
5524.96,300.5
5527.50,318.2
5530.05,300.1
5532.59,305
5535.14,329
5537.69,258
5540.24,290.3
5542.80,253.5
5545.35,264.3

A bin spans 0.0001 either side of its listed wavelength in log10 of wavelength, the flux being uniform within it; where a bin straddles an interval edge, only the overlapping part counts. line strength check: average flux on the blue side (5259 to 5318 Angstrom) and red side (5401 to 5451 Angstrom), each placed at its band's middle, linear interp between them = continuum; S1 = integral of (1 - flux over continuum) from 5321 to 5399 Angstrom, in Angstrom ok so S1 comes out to 3.1 Angstrom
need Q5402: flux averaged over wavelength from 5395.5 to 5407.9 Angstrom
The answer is 269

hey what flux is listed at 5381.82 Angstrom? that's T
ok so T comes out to 257.7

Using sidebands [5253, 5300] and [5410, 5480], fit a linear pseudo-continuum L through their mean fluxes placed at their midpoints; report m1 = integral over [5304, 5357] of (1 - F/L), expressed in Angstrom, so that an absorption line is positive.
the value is 3.5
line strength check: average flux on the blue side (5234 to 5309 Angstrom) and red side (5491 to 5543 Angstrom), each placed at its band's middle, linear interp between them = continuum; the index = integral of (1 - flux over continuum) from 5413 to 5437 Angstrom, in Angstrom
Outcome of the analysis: 1.2 Angstrom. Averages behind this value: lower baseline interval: 271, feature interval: 268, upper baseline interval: 288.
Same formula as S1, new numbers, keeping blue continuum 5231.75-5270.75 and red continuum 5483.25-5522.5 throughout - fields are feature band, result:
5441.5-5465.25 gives -0.59 Angstrom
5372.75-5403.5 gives 0.95 Angstrom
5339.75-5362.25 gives 0.96 Angstrom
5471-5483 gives 1.48 Angstrom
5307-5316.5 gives 0.95 Angstrom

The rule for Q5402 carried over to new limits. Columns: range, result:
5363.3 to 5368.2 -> 272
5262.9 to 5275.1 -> 245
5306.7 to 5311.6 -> 252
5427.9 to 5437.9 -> 277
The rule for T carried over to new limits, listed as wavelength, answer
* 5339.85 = 202.8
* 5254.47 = 339.4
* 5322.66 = 218.2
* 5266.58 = 258.4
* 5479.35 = 208.2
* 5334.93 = 254.7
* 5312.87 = 222.8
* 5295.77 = 239.4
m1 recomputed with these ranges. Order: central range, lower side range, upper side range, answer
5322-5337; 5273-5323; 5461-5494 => 0.77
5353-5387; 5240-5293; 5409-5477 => 0.21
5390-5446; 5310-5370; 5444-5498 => -2.07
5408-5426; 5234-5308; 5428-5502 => -0.19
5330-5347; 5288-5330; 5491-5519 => 0.30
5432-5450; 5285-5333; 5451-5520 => -0.76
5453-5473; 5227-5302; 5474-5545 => -0.97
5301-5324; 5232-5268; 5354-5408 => 1.12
